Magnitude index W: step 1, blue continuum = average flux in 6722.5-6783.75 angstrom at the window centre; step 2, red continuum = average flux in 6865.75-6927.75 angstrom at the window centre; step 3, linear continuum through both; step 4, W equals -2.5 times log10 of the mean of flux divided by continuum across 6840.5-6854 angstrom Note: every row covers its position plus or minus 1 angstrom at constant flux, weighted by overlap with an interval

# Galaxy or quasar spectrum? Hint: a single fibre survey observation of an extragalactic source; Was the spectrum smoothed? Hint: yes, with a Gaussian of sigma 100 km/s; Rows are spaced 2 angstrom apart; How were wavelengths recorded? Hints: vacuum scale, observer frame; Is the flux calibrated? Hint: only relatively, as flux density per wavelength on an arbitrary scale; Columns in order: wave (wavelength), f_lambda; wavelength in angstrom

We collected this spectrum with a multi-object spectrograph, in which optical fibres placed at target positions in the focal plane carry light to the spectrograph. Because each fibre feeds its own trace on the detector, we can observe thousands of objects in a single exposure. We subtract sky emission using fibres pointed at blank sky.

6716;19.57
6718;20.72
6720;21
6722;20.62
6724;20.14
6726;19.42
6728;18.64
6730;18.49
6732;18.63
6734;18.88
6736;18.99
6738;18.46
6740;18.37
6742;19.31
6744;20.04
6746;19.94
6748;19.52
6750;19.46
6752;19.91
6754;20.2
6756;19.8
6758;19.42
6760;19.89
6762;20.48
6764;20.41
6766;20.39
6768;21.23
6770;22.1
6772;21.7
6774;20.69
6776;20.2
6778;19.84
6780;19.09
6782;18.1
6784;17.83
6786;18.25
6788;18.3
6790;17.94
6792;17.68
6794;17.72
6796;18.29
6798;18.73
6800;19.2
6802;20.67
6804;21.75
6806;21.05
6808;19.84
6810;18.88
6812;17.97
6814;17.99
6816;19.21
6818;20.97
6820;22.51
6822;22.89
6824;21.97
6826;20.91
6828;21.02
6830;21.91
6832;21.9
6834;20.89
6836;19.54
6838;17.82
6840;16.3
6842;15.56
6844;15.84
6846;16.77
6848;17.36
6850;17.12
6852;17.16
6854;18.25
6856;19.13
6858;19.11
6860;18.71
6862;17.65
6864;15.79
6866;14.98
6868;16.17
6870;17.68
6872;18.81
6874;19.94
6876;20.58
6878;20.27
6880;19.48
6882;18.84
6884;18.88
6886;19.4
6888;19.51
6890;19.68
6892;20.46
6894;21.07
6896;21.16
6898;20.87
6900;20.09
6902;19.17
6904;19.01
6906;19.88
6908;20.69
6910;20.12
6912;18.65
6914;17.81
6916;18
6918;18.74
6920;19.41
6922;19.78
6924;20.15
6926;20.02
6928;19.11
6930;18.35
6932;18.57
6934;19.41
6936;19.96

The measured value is 0.17 mag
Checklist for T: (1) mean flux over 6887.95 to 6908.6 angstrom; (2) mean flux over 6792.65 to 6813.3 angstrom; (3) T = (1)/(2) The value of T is 1.04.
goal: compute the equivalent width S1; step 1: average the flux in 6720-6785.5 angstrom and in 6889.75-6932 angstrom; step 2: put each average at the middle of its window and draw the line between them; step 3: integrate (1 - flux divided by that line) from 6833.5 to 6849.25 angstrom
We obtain 1.8 angstrom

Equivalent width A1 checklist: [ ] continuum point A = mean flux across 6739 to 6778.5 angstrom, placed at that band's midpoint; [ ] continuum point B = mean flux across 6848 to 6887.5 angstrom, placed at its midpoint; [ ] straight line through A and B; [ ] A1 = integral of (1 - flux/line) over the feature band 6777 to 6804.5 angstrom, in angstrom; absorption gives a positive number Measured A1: 1.2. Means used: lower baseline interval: 20.1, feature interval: 18.8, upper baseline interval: 18.3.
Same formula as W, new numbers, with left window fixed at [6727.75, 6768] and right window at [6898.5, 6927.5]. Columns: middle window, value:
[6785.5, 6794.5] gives 0.09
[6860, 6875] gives 0.12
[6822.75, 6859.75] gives 0.04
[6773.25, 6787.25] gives 0.02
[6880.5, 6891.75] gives 0.00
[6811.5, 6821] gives -0.02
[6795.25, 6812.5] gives -0.01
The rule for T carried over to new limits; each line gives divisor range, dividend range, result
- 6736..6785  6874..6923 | 0.99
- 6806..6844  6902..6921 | 0.97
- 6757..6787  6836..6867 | 0.86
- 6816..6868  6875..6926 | 1.04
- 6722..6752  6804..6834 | 1.08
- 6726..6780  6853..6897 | 0.95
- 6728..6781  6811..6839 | 1.04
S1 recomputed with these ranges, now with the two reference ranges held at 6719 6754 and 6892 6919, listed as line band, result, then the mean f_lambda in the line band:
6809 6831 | -1.2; 20.6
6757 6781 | -1.2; 20.5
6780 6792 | 0.8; 18.1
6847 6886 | 2.7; 18.2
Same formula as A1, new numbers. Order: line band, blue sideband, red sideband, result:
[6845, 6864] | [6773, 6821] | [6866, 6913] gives 1.57 angstrom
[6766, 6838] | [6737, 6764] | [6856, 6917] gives -1.93 angstrom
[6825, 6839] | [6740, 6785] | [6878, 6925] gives -0.56 angstrom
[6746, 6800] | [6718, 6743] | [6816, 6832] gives 2.17 angstrom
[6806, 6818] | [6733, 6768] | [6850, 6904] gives 0.09 angstrom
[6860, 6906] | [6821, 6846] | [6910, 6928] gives 0.58 angstrom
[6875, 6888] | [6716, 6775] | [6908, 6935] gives -0.17 angstrom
